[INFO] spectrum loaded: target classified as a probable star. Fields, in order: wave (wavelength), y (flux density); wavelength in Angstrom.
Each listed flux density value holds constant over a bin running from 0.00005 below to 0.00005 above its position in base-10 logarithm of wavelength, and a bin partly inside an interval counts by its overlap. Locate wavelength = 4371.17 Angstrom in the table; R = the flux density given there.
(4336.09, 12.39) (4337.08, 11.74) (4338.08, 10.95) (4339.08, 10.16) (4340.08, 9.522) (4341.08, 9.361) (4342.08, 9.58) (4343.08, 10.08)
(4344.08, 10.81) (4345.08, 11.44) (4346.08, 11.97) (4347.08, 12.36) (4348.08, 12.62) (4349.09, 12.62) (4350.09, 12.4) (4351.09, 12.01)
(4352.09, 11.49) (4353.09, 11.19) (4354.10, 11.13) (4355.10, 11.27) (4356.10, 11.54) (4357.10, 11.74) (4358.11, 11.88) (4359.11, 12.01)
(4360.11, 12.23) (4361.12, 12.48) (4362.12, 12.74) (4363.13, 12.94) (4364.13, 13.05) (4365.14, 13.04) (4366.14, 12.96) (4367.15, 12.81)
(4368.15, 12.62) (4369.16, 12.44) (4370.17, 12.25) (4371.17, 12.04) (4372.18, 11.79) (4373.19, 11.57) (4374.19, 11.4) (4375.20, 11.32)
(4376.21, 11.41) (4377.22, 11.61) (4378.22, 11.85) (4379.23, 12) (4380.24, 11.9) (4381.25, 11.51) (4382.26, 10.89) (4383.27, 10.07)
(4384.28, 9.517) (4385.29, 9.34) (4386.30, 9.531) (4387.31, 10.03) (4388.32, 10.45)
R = 12.04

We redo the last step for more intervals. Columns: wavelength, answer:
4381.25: 11.51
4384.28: 9.517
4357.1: 11.74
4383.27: 10.07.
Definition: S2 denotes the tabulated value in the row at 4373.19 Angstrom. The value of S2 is 11.57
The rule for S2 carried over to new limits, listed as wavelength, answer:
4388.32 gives 10.45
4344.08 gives 10.81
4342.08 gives 9.58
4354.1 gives 11.13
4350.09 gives 12.4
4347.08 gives 12.36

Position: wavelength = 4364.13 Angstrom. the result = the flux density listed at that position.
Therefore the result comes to 13.05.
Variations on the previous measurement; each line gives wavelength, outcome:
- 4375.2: 11.32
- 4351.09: 12.01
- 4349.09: 12.62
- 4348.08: 12.62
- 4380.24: 11.9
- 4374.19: 11.4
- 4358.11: 11.88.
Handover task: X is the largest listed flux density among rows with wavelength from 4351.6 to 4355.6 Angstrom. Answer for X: 11.49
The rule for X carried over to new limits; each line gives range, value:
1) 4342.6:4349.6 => 12.62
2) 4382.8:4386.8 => 10.07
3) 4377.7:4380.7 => 12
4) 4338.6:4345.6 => 11.44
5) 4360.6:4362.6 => 12.74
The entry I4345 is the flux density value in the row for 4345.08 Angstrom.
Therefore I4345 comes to 11.44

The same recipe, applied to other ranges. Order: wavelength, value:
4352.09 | 11.49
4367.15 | 12.81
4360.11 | 12.23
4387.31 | 10.03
